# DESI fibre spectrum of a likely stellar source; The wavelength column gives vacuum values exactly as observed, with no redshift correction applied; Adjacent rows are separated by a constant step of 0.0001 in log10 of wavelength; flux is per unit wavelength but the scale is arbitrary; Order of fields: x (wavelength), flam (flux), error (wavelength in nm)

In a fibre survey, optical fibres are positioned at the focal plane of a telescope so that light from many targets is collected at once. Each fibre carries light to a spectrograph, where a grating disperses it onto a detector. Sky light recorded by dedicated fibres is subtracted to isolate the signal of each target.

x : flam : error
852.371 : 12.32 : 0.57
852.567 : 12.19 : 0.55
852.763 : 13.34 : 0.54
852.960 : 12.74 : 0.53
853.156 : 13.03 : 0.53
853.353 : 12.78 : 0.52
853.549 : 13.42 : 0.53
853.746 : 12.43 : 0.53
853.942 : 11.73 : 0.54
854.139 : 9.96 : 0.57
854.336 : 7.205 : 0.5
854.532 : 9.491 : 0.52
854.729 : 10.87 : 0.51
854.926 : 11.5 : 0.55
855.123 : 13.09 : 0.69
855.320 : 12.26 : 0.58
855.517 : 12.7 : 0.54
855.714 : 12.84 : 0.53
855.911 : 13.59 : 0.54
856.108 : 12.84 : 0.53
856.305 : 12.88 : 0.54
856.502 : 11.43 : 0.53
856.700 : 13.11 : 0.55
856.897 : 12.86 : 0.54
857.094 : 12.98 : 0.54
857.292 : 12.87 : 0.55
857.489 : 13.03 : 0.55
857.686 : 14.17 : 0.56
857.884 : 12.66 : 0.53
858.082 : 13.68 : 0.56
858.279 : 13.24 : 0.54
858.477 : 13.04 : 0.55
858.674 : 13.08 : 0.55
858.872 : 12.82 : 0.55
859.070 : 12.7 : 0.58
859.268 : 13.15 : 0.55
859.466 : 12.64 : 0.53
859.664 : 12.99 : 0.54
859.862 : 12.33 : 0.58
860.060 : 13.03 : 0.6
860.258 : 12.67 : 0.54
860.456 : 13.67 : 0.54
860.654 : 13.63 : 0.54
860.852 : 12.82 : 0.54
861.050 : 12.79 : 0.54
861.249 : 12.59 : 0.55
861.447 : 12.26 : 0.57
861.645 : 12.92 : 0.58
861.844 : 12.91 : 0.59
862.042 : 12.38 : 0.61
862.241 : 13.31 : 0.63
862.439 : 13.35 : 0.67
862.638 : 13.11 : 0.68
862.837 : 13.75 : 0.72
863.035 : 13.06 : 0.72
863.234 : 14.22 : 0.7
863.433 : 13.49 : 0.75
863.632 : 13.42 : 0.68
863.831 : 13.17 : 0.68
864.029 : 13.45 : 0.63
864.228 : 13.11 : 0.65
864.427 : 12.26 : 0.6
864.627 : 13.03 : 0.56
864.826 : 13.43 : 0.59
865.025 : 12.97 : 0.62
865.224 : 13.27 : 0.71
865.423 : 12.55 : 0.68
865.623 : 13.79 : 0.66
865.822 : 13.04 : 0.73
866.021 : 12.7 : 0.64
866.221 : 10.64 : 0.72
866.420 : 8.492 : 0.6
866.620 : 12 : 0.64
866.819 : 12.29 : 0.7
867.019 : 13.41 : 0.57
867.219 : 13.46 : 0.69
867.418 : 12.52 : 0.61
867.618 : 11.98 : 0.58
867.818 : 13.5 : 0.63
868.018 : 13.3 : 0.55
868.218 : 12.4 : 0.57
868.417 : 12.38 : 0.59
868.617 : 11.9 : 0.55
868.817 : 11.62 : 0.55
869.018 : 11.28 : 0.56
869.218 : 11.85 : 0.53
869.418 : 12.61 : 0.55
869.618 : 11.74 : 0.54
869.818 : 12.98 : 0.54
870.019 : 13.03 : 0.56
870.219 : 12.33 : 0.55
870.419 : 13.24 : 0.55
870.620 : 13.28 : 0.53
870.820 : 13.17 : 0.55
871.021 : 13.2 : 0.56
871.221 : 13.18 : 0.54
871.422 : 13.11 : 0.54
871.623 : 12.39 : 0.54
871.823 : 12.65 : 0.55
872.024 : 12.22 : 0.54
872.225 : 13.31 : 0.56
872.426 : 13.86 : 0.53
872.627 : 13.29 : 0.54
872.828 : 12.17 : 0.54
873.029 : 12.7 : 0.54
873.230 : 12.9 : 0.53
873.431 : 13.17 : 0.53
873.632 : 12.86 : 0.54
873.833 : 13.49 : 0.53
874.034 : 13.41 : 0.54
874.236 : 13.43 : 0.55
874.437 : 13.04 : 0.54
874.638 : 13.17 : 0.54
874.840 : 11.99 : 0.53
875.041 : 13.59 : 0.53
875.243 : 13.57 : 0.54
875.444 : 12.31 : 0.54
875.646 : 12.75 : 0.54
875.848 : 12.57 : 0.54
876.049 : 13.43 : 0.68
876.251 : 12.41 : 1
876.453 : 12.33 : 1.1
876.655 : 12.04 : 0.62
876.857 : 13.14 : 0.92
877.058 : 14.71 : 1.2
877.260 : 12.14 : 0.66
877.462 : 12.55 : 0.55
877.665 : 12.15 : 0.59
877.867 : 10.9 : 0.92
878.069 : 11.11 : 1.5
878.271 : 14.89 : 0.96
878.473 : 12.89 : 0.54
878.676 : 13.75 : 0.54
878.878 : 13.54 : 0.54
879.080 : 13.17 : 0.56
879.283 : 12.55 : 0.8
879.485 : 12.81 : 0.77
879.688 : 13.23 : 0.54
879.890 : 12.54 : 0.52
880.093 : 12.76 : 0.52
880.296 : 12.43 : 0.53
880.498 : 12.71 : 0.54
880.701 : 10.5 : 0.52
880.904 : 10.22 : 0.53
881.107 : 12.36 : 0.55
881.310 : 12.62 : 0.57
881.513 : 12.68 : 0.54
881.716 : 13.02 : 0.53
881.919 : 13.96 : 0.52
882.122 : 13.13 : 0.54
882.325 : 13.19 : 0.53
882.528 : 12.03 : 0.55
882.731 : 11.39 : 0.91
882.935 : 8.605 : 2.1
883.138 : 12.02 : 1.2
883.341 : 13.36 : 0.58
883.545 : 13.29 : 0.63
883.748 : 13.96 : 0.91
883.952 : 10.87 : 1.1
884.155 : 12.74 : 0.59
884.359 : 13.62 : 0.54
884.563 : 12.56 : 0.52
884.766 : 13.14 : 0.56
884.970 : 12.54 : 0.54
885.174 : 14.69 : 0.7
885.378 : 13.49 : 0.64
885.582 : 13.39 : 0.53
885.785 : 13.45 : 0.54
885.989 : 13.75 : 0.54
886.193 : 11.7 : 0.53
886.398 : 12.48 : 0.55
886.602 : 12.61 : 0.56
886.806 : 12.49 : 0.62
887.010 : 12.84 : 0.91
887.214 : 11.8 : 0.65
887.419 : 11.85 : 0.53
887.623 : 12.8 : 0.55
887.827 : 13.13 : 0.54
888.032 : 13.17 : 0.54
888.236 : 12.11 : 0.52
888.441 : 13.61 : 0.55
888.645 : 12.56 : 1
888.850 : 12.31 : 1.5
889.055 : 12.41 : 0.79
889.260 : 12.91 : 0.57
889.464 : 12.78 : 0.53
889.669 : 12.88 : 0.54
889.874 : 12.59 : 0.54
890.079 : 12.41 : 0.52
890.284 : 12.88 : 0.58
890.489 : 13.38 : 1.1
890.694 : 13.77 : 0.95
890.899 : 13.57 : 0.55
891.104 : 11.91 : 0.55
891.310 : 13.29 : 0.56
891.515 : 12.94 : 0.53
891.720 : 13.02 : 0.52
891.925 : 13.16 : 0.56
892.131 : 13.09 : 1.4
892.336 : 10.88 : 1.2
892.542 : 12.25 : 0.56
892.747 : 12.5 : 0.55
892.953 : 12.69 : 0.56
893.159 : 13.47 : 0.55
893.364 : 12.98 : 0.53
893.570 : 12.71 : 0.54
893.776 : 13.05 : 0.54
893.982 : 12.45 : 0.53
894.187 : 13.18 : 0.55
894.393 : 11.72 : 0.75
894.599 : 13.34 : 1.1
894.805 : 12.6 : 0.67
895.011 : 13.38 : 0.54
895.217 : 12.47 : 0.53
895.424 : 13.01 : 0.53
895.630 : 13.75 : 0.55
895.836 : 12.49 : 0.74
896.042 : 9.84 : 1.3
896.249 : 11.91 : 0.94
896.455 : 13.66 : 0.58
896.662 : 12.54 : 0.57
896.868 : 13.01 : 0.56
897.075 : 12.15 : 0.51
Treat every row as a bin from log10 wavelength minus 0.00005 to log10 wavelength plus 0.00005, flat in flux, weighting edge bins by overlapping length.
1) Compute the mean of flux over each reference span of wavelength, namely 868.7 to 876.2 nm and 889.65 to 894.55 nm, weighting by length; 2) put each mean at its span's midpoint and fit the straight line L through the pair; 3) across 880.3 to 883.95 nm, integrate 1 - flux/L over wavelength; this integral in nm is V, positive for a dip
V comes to 0.16 nm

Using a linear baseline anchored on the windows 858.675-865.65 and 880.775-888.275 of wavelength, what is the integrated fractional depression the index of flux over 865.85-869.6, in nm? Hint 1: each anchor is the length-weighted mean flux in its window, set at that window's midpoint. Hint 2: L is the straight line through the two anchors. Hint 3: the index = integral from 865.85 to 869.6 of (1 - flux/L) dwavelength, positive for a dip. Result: 0.23 nm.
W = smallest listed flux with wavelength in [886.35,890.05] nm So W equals 11.8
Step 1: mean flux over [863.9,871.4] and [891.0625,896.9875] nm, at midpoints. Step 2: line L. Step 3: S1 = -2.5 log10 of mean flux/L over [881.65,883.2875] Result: 0.04 mag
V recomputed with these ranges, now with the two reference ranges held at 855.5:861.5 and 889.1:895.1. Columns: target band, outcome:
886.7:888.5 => 0.03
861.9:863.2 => -0.03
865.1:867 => 0.11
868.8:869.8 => 0.08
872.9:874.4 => -0.03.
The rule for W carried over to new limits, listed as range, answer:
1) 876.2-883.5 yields 8.605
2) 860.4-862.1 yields 12.26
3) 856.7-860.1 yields 12.33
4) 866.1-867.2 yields 8.492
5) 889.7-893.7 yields 10.88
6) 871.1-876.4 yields 11.99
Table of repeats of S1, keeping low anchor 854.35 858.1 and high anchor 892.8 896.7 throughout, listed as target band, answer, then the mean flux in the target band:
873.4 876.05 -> -0.041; 13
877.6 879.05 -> -0.018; 12.8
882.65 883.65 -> 0.077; 11.7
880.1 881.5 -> 0.060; 11.9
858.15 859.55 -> -0.045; 13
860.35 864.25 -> -0.060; 13.2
